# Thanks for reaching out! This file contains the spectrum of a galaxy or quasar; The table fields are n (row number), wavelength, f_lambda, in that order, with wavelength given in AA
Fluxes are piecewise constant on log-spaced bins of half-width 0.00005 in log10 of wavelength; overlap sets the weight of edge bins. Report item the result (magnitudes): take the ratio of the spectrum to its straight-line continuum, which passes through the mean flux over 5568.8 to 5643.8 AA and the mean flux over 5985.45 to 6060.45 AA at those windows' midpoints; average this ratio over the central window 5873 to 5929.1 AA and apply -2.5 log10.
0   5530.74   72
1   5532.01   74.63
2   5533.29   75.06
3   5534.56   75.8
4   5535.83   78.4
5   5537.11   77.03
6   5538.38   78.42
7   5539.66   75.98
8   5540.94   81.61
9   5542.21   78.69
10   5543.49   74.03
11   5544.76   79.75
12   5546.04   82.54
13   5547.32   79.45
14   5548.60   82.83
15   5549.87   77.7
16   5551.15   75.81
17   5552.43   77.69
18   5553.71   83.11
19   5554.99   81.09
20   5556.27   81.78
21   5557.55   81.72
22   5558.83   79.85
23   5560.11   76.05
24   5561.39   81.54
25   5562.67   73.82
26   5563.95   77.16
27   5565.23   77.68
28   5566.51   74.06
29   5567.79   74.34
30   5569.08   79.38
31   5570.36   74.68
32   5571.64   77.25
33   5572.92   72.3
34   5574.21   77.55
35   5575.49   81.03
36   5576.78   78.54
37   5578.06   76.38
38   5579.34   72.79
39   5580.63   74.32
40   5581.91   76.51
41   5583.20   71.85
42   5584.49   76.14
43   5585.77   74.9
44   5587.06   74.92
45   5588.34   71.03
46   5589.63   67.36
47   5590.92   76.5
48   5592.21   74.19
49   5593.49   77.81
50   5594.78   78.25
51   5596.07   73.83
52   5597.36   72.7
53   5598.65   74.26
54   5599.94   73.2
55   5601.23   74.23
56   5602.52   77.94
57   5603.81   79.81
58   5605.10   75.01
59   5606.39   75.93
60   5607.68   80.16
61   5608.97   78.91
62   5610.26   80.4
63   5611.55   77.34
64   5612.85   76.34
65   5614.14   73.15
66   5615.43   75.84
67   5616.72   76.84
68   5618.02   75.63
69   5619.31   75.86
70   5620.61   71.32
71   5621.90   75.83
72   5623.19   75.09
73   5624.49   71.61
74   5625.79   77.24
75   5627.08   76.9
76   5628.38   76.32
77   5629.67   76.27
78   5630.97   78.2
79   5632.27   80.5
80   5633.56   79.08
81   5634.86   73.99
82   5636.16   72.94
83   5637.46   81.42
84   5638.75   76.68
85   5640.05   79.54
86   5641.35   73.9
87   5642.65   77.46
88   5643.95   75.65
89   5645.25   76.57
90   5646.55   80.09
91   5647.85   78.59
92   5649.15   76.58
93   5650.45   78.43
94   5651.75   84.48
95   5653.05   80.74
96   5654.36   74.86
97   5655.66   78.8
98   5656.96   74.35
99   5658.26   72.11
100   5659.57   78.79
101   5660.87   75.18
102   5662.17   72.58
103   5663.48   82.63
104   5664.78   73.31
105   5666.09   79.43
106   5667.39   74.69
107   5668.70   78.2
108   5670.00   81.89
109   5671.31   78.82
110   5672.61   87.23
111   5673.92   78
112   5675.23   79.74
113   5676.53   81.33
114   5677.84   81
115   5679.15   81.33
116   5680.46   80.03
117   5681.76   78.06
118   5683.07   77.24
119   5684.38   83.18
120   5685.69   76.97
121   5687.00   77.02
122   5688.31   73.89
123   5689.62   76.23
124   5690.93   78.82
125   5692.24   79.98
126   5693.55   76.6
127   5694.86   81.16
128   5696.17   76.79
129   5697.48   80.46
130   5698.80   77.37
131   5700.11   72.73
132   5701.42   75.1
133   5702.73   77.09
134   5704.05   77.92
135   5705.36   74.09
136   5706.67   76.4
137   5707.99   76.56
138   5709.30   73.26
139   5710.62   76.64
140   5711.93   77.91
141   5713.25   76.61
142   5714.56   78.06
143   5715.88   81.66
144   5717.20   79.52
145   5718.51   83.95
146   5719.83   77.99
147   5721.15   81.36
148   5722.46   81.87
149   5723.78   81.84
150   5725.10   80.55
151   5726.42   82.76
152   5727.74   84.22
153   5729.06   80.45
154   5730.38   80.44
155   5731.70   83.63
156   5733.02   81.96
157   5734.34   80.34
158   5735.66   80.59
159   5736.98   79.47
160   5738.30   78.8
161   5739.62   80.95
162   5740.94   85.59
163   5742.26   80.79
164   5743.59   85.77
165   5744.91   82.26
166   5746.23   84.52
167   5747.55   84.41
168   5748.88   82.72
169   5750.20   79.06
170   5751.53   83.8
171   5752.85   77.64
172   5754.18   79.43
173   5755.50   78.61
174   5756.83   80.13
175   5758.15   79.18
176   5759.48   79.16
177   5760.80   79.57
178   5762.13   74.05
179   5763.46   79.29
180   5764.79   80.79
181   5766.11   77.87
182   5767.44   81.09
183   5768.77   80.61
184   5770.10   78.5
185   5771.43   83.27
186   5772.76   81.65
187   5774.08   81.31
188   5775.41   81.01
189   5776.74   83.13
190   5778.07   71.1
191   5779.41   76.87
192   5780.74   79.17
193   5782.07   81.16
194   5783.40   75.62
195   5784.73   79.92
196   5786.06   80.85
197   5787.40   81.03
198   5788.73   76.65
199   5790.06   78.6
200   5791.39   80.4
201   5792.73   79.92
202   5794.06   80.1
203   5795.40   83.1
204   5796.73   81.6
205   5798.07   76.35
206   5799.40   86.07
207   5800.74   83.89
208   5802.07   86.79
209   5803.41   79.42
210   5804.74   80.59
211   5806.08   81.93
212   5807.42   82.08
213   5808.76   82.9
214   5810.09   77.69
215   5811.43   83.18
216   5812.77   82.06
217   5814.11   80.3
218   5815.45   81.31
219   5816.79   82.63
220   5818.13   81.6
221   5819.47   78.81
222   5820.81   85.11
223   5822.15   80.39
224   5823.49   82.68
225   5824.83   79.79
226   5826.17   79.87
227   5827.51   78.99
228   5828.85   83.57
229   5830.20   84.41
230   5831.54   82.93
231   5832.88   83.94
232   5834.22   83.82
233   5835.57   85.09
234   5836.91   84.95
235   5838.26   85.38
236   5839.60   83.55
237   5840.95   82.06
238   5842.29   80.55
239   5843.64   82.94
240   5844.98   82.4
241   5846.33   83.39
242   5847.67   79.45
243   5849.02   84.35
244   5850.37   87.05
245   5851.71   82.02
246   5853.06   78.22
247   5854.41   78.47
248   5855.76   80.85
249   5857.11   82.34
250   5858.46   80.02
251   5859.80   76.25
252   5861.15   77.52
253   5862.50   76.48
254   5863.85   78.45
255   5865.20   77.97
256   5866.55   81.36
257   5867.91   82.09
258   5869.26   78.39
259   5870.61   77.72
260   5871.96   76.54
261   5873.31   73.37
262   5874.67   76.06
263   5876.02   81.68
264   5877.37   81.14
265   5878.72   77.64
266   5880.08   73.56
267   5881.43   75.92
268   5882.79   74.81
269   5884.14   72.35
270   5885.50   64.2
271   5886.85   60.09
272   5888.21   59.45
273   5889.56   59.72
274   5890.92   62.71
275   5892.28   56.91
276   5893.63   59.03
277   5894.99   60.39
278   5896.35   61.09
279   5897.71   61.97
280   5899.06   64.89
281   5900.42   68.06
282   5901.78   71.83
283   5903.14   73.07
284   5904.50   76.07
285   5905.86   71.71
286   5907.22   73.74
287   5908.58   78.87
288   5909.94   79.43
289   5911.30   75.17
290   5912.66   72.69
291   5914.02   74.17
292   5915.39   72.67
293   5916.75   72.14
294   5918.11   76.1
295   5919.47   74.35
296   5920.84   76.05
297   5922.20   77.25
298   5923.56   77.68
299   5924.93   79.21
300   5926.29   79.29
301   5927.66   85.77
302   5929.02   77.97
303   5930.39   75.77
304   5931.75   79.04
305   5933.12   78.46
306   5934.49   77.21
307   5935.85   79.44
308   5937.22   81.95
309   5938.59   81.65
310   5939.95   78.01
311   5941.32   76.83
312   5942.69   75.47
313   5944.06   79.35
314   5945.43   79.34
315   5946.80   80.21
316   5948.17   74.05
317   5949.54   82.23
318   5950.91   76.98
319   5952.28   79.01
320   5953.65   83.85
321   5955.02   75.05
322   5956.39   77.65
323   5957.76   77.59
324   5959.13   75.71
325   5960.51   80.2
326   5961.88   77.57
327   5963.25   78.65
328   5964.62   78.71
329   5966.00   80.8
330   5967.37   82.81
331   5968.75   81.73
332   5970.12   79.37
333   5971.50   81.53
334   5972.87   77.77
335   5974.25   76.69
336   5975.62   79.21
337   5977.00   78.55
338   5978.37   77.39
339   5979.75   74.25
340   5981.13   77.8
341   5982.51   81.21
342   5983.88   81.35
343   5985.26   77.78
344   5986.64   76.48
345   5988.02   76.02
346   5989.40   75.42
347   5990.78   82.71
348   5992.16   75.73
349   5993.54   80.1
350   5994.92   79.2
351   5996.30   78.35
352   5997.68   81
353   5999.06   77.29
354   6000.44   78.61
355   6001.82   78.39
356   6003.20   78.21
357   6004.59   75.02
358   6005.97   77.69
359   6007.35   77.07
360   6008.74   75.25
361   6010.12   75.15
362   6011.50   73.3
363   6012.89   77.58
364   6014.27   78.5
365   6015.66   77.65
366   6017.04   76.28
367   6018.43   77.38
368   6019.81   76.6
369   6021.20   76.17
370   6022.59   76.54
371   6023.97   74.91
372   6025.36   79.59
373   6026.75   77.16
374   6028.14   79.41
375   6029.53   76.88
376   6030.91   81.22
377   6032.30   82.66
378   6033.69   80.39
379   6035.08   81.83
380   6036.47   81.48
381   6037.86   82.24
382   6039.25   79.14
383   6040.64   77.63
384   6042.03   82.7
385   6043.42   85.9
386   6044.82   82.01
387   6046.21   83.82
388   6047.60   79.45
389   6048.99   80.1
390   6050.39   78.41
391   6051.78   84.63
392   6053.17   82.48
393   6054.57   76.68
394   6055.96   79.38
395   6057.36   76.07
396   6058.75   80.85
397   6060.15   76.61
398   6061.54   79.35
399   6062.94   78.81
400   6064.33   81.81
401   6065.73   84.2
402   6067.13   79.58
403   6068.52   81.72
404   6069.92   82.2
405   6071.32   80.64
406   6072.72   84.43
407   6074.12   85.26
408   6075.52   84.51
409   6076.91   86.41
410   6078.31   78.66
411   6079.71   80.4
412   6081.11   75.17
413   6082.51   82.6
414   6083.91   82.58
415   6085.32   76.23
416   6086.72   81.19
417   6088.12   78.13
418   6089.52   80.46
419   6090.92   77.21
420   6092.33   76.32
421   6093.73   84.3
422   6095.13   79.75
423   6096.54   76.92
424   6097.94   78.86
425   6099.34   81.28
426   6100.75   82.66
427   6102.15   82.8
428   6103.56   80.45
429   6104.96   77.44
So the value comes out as 0.09 mag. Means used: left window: 75.9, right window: 78.7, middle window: 71.8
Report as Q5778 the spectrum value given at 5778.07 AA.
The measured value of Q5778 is 71.1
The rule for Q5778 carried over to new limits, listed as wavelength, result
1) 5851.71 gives 82.02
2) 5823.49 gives 82.68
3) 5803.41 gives 79.42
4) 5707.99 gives 76.56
